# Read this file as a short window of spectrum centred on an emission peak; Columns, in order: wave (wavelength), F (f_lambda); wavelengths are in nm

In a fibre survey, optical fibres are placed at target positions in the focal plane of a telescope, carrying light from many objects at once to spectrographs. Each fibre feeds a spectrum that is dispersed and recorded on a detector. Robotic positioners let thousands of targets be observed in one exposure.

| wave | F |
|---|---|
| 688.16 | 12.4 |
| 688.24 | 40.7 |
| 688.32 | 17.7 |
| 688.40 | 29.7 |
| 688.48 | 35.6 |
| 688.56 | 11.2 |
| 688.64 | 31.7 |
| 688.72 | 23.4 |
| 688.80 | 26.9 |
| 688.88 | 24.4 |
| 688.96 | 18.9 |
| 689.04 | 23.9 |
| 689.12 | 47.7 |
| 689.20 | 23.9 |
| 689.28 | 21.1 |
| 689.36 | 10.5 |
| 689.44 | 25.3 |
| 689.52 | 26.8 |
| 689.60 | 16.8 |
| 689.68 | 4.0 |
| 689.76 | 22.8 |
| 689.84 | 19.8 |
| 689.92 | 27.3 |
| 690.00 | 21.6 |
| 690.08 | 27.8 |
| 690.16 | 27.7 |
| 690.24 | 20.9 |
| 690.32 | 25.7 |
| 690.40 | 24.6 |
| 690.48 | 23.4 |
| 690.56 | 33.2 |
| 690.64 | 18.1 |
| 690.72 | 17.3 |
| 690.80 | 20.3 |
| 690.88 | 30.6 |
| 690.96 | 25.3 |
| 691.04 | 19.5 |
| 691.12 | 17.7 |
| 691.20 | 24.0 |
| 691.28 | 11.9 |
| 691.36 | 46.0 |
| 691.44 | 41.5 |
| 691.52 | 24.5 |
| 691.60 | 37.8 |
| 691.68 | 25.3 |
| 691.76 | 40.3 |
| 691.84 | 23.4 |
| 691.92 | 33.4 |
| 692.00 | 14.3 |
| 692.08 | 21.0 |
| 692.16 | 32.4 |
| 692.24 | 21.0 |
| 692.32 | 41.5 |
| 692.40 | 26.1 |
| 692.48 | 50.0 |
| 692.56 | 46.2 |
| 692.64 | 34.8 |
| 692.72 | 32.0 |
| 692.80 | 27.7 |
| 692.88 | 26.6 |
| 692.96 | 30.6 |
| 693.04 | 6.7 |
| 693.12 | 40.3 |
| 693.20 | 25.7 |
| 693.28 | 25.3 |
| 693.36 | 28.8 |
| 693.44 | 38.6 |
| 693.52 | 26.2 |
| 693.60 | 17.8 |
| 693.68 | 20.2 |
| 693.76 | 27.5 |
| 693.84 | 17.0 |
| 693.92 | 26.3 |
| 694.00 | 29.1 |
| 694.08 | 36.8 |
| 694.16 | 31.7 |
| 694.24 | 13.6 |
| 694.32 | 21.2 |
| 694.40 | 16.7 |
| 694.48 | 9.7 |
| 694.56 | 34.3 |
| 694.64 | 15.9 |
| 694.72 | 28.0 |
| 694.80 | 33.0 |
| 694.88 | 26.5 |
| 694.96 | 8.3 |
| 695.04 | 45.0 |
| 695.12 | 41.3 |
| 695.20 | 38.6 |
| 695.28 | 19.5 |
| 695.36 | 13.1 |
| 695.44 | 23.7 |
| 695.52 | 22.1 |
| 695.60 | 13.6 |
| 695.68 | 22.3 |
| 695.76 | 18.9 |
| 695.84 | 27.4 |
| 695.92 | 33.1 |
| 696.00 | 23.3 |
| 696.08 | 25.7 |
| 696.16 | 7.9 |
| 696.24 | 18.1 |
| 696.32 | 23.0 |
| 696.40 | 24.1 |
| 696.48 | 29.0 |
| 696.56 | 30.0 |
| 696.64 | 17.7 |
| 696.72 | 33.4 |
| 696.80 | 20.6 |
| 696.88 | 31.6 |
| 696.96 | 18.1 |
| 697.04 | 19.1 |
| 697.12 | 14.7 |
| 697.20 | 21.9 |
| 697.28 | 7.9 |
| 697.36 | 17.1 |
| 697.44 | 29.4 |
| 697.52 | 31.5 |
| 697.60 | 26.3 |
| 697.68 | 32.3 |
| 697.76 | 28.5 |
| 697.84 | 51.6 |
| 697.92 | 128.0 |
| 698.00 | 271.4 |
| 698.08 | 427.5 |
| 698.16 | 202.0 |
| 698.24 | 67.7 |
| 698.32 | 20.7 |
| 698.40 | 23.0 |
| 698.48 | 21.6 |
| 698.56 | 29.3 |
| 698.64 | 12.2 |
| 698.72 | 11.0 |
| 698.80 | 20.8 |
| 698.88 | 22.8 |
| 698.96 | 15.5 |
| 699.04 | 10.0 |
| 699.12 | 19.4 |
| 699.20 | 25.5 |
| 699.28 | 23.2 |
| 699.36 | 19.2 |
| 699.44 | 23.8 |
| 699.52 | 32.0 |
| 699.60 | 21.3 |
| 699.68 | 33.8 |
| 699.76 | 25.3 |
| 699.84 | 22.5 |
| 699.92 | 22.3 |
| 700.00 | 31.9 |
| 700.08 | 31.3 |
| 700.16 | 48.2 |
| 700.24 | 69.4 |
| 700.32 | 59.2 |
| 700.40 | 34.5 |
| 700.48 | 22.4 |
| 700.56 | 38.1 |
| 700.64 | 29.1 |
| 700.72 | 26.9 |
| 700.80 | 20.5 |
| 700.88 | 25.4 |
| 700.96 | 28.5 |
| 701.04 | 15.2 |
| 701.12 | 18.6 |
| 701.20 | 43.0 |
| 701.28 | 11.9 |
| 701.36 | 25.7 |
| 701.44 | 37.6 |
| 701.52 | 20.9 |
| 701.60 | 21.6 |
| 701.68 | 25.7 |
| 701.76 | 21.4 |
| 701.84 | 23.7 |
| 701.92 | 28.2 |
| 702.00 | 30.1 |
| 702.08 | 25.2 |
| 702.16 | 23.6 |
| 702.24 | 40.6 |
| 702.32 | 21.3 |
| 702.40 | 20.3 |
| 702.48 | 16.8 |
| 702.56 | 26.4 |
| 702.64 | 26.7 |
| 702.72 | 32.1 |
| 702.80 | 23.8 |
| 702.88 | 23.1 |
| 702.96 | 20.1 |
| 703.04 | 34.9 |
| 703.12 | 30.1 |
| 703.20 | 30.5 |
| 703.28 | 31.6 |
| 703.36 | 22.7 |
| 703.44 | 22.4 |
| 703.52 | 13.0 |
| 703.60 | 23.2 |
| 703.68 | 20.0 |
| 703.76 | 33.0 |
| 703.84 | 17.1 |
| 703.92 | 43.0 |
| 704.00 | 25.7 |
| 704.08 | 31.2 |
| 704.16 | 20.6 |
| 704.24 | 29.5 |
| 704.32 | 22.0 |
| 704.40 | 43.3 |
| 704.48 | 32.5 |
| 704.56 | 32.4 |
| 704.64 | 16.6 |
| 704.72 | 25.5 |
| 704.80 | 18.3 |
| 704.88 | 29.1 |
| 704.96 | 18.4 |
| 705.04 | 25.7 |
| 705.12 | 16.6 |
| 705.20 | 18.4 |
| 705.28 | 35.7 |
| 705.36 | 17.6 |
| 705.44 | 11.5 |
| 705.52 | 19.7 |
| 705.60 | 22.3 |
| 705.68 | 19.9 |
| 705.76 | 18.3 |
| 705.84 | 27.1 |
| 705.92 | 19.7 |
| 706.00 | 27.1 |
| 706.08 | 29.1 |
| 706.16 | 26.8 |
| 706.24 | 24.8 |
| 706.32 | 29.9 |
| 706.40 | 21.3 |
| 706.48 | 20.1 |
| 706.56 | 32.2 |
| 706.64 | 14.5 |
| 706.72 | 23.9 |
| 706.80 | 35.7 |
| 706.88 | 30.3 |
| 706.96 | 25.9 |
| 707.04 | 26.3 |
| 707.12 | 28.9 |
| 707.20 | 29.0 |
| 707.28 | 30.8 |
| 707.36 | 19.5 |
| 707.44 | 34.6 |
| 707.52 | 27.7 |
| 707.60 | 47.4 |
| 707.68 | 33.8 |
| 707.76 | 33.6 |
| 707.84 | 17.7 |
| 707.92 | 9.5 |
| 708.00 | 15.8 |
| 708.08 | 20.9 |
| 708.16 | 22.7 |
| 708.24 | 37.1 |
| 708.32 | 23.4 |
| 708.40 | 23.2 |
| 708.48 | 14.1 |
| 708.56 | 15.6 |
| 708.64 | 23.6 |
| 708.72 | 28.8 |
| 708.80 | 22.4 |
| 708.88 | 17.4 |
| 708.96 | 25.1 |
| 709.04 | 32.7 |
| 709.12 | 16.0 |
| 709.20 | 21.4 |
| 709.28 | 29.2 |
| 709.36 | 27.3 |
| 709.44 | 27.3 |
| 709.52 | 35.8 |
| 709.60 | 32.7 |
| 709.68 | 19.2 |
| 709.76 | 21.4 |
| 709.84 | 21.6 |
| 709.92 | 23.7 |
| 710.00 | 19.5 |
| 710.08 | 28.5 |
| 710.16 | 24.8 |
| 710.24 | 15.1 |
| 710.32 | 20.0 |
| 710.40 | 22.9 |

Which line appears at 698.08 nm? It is H-alpha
